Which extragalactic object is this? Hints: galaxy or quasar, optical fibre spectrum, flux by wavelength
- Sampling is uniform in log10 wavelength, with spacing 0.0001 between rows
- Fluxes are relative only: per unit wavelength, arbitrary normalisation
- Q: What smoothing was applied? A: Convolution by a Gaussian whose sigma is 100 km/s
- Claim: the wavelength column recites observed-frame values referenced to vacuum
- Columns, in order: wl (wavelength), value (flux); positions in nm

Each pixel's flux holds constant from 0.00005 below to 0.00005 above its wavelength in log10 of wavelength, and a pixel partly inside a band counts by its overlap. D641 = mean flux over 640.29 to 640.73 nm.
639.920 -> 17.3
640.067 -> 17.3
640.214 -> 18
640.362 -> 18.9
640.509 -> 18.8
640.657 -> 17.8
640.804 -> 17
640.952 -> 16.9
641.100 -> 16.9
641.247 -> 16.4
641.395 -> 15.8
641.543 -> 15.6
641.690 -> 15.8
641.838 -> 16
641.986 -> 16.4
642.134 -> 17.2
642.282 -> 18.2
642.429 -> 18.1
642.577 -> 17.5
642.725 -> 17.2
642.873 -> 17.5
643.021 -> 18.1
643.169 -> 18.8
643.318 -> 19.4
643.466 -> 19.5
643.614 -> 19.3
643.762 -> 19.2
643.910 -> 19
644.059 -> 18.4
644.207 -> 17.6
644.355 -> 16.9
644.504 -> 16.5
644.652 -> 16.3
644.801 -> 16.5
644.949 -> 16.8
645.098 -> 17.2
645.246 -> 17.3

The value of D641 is 18.5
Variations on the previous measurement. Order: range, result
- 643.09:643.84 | 19.2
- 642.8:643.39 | 18.4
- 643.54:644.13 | 19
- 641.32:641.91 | 15.8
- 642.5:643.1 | 17.6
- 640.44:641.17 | 17.5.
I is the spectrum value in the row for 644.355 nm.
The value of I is 16.9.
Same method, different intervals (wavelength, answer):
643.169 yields 18.8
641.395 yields 15.8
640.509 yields 18.8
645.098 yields 17.2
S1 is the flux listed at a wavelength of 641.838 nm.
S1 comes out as 16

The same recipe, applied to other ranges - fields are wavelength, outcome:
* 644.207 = 17.6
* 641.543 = 15.6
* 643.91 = 19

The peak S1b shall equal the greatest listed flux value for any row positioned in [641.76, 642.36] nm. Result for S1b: 18.2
